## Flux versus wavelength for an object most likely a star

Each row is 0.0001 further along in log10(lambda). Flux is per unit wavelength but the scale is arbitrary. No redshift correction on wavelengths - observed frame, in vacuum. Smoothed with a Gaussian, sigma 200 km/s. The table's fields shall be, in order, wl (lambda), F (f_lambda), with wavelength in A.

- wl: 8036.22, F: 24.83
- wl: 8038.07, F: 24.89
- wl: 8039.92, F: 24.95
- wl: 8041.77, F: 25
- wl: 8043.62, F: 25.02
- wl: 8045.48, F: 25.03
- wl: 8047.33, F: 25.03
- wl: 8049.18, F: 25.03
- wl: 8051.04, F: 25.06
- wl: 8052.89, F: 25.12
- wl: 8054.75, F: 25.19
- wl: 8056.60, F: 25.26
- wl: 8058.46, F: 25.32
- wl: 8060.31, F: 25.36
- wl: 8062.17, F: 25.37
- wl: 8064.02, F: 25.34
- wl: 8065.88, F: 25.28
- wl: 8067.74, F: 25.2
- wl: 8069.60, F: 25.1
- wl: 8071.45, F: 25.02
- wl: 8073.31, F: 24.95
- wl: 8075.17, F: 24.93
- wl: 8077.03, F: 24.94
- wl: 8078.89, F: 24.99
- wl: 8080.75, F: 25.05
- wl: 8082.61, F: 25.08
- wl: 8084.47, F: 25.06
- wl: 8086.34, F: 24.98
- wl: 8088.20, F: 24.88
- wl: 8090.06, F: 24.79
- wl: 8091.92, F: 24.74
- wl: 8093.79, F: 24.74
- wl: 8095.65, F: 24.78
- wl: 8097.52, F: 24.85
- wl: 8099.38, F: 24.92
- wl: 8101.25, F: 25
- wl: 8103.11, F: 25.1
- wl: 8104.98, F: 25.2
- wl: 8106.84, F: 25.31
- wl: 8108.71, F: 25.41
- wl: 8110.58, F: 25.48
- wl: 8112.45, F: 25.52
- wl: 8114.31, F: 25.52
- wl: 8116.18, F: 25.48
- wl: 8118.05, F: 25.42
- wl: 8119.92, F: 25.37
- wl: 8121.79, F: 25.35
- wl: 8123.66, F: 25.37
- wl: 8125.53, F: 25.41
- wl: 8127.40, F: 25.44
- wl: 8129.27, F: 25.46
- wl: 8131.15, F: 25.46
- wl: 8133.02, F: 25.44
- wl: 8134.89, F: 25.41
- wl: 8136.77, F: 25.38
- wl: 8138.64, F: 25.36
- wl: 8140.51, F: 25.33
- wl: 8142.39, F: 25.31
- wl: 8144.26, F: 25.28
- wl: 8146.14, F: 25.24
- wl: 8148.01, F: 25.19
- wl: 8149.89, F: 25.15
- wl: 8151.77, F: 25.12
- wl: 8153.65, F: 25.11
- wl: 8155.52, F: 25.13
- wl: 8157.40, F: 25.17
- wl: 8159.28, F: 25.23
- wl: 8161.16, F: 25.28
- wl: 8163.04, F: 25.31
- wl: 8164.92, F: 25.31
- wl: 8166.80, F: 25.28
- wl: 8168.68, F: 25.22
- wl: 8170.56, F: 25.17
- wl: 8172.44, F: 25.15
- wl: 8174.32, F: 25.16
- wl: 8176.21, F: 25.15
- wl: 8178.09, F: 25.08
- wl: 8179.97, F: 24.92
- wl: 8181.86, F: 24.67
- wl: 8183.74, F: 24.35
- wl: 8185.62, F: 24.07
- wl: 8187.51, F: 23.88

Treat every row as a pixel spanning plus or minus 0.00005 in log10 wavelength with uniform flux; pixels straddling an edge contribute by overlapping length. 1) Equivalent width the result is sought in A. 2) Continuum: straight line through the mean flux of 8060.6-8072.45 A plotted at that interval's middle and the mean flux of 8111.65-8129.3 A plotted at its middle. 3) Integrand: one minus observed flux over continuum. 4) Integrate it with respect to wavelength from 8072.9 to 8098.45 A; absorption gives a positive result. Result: 0.4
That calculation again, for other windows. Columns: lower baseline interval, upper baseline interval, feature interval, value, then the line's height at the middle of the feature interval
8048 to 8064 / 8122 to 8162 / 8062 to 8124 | 0.3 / 25.3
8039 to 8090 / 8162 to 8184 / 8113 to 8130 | -0.2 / 25.1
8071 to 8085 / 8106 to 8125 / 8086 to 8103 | 0.2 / 25.2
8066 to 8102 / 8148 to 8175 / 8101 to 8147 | -0.5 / 25.1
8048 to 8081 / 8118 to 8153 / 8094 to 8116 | 0.1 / 25.3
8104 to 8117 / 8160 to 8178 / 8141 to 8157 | 0.1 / 25.3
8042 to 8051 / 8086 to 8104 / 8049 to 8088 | -0.3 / 25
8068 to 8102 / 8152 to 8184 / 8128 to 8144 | -0.2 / 25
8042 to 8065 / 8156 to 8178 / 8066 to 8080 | 0.1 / 25.2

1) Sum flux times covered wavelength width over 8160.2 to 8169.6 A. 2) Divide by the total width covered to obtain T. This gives 25.3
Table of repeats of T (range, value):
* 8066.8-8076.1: 25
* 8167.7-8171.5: 25.2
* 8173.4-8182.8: 25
